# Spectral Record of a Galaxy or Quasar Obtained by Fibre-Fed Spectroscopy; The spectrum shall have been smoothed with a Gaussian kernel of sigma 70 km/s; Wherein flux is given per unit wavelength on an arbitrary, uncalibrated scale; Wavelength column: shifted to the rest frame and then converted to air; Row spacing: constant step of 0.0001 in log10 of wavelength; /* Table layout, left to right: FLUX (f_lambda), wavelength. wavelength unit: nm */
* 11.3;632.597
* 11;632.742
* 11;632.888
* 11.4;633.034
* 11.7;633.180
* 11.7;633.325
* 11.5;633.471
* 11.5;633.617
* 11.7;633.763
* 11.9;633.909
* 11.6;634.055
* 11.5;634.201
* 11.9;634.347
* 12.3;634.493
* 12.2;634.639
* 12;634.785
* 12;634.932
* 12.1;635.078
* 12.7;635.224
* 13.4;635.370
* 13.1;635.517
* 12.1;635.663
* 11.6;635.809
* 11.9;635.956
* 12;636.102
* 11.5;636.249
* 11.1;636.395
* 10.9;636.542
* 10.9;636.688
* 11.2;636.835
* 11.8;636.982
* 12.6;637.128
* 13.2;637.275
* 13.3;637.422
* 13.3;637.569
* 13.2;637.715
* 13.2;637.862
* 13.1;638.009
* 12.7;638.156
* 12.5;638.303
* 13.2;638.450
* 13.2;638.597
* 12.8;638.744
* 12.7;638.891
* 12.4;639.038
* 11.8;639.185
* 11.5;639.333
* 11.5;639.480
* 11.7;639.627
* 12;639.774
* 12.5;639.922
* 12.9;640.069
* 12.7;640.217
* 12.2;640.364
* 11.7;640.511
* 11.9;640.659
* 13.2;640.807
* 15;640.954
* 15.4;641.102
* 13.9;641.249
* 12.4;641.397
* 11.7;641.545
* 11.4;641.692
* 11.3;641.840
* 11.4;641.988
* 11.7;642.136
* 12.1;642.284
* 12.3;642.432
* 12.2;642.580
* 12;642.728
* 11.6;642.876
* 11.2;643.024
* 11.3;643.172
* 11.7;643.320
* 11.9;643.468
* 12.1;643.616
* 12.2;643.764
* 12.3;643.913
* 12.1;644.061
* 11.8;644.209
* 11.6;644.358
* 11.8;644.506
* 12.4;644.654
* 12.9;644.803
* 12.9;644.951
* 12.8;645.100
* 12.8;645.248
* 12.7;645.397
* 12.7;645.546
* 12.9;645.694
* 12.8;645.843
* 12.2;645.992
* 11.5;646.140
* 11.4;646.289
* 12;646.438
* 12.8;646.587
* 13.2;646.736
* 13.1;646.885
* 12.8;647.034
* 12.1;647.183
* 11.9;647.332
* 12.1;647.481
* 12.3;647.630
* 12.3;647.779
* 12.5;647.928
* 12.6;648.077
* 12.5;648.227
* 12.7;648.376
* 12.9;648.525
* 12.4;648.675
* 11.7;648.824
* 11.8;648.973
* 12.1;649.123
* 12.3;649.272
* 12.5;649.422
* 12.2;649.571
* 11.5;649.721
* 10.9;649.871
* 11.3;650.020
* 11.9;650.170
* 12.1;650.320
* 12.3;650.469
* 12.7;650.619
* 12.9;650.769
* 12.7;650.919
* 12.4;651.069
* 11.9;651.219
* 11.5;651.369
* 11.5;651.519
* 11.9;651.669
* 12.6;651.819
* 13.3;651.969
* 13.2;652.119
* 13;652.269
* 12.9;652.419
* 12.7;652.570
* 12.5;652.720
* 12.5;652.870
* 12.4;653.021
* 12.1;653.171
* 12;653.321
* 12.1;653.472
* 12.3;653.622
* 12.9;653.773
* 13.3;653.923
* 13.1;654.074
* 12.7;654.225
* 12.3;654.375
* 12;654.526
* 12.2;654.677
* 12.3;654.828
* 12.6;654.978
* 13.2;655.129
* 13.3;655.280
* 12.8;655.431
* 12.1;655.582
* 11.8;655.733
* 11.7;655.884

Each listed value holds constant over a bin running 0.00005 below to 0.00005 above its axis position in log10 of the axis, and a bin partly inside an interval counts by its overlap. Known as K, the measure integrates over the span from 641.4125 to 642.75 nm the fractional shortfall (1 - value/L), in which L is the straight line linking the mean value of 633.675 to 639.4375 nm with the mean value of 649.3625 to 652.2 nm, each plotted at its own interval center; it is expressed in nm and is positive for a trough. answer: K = 0.05 nm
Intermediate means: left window 12.3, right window 12.2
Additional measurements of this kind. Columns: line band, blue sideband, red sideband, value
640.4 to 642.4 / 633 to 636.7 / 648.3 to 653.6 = -0.08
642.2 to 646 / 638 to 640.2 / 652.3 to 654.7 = 0.08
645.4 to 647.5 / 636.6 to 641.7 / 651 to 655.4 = 0.02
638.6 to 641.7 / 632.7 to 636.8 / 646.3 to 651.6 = -0.16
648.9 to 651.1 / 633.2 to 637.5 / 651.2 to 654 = 0.05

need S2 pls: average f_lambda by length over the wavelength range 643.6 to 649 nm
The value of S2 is 12.4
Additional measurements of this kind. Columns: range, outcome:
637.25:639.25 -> 12.9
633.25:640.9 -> 12.2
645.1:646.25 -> 12.5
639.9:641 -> 12.7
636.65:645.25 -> 12.4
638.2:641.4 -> 12.7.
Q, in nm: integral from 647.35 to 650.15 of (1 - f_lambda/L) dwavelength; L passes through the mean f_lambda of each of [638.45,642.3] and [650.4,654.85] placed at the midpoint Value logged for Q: 0.07 nm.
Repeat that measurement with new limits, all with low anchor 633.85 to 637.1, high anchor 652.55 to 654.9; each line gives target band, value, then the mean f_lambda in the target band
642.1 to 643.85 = 0.04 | 11.9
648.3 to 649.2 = 0.00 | 12.3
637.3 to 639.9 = -0.13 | 12.6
